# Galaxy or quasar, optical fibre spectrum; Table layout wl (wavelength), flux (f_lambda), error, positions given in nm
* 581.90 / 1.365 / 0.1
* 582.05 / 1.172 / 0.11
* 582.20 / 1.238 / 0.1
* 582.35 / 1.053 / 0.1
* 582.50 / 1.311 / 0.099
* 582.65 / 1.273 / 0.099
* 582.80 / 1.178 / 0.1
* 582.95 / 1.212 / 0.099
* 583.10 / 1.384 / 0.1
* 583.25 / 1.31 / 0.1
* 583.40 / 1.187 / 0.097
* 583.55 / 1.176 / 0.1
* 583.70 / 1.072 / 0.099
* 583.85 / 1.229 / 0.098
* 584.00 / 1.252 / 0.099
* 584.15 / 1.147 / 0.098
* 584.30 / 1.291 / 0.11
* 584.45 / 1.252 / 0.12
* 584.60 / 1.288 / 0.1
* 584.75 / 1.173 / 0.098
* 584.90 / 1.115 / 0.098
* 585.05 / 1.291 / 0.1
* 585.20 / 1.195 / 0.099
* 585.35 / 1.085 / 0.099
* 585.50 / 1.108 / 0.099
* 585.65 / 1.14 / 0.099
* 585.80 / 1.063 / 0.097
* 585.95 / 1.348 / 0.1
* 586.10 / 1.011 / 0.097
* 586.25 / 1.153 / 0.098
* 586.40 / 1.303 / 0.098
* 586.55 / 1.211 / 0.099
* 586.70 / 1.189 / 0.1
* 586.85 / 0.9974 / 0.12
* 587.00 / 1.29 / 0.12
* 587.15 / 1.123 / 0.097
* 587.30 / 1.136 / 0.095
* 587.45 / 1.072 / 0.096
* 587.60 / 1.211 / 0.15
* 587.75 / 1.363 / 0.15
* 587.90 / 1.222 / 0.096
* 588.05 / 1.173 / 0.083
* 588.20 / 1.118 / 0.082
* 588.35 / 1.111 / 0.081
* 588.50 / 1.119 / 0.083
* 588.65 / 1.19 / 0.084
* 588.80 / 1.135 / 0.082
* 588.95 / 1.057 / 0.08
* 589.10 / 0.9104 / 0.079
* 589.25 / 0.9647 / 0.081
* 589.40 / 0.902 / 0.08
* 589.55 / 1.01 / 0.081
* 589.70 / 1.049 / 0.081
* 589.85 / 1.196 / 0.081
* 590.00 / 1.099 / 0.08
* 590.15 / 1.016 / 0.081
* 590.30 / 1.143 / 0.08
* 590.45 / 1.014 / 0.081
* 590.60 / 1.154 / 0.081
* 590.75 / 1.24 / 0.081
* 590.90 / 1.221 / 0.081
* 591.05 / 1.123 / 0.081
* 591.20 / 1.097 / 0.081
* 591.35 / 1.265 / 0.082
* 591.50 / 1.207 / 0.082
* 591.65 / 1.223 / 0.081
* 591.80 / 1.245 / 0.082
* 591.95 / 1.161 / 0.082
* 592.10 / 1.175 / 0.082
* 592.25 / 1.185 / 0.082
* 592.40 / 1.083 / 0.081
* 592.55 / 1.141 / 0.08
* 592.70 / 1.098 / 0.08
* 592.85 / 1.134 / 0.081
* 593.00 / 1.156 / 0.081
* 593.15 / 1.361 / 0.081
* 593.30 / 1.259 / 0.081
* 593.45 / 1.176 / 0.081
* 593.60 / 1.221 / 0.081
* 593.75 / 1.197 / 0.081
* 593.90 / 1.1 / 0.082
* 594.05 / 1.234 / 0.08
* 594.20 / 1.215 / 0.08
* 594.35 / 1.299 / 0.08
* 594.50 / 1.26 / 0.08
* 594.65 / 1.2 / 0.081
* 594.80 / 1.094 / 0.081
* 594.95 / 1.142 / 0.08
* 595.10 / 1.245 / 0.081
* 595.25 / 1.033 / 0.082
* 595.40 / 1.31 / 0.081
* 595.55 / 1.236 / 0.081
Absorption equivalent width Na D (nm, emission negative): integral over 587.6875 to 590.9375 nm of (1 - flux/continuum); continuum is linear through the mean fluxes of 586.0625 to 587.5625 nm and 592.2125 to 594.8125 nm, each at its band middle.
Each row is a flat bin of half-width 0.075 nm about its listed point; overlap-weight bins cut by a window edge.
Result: 0.169 nm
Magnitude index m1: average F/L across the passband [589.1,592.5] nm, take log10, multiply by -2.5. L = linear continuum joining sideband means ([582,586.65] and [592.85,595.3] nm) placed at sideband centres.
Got 0.07 mag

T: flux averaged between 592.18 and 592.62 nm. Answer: 1.14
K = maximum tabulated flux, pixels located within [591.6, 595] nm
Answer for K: 1.361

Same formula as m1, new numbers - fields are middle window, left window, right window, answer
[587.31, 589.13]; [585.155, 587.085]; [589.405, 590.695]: -0.03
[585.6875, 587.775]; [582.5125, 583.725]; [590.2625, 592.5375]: 0.03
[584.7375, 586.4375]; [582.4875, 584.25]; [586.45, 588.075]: 0.04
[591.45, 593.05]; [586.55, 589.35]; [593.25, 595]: 0.01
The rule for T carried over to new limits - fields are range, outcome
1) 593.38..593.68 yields 1.2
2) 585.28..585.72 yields 1.11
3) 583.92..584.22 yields 1.2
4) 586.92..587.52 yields 1.15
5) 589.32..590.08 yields 1.05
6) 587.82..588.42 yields 1.16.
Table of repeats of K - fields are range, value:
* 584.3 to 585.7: 1.291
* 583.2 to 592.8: 1.363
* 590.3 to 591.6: 1.265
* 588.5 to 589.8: 1.19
